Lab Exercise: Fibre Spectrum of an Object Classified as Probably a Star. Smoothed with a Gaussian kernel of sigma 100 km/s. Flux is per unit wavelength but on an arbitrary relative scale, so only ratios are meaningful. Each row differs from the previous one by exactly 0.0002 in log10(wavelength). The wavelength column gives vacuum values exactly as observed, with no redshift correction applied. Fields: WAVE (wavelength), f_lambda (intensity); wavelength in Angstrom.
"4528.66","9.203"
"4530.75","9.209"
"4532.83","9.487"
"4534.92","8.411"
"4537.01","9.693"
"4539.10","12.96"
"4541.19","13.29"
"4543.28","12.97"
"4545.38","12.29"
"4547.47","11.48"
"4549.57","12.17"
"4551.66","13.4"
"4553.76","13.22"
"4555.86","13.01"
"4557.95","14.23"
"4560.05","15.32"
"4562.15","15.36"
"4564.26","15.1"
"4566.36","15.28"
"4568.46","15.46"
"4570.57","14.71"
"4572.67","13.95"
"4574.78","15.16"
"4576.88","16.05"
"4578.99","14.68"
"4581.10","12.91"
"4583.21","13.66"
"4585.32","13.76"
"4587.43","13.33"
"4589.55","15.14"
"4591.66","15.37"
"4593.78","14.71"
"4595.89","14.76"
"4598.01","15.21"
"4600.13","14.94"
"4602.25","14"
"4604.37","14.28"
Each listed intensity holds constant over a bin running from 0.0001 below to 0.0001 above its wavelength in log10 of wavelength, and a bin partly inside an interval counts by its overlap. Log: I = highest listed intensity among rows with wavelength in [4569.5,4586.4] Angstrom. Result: 16.05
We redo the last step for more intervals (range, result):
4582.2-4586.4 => 13.76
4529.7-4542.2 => 13.29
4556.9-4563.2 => 15.36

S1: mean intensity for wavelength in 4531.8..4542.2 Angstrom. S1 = 10.8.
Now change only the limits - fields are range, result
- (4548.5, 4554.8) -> 12.9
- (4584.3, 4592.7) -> 14.4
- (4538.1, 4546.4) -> 12.9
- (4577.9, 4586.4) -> 13.8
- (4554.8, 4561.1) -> 14.2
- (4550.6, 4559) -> 13.5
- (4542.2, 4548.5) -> 12.3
